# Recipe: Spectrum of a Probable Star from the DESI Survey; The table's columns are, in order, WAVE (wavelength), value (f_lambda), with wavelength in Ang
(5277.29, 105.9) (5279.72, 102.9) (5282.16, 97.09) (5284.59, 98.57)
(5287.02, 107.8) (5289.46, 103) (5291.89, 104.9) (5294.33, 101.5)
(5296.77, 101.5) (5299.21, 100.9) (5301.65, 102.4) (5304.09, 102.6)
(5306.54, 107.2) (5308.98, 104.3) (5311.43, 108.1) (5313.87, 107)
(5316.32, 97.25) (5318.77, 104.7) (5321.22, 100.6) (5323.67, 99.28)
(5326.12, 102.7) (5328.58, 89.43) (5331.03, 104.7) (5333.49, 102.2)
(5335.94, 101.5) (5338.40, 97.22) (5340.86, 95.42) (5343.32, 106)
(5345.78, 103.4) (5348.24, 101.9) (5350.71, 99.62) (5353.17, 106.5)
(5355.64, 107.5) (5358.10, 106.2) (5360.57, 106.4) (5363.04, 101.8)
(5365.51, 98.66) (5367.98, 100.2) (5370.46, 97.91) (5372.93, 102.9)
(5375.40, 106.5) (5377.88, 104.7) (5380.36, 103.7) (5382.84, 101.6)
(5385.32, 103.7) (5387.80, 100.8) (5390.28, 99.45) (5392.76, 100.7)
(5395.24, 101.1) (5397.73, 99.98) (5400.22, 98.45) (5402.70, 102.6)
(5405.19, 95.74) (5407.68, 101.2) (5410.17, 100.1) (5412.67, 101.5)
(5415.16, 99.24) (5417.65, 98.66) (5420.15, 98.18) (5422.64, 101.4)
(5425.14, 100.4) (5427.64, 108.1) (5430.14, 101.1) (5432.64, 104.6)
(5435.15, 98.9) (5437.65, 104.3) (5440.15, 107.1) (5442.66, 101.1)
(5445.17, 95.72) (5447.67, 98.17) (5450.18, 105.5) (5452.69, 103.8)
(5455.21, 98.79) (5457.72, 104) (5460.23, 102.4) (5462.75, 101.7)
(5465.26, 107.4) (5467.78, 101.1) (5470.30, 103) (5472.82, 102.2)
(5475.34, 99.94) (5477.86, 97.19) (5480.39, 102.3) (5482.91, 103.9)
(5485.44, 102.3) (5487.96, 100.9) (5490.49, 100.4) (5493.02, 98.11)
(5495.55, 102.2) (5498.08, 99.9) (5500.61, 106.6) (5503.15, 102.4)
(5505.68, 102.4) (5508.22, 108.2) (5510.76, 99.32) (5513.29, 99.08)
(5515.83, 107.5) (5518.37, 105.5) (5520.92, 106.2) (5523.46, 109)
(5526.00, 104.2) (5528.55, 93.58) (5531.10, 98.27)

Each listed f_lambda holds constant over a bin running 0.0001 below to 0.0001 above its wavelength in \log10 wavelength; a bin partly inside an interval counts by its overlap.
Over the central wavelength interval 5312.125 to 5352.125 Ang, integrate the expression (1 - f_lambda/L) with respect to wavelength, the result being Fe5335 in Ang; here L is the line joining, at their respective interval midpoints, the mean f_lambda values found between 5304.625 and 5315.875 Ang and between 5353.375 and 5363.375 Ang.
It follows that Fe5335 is 1.8 Ang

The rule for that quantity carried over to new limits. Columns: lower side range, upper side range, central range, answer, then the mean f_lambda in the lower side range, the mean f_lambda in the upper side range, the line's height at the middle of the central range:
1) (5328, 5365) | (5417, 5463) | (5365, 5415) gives 0.5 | 102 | 102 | 102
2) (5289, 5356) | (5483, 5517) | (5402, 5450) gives 0.6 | 102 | 102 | 102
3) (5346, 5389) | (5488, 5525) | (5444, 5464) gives 0.4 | 103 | 103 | 103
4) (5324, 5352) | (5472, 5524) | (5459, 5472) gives -0.1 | 100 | 103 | 102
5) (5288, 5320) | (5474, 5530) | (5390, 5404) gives 0.3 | 104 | 102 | 103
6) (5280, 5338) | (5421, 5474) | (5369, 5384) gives -0.1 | 102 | 102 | 102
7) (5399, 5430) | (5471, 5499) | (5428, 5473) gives -0.7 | 101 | 101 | 101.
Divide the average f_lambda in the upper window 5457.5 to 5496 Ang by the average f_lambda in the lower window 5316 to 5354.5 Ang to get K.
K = 1.01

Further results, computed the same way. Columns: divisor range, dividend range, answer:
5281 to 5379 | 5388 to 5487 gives 0.99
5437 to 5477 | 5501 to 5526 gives 1.02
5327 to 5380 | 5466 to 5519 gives 1.00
